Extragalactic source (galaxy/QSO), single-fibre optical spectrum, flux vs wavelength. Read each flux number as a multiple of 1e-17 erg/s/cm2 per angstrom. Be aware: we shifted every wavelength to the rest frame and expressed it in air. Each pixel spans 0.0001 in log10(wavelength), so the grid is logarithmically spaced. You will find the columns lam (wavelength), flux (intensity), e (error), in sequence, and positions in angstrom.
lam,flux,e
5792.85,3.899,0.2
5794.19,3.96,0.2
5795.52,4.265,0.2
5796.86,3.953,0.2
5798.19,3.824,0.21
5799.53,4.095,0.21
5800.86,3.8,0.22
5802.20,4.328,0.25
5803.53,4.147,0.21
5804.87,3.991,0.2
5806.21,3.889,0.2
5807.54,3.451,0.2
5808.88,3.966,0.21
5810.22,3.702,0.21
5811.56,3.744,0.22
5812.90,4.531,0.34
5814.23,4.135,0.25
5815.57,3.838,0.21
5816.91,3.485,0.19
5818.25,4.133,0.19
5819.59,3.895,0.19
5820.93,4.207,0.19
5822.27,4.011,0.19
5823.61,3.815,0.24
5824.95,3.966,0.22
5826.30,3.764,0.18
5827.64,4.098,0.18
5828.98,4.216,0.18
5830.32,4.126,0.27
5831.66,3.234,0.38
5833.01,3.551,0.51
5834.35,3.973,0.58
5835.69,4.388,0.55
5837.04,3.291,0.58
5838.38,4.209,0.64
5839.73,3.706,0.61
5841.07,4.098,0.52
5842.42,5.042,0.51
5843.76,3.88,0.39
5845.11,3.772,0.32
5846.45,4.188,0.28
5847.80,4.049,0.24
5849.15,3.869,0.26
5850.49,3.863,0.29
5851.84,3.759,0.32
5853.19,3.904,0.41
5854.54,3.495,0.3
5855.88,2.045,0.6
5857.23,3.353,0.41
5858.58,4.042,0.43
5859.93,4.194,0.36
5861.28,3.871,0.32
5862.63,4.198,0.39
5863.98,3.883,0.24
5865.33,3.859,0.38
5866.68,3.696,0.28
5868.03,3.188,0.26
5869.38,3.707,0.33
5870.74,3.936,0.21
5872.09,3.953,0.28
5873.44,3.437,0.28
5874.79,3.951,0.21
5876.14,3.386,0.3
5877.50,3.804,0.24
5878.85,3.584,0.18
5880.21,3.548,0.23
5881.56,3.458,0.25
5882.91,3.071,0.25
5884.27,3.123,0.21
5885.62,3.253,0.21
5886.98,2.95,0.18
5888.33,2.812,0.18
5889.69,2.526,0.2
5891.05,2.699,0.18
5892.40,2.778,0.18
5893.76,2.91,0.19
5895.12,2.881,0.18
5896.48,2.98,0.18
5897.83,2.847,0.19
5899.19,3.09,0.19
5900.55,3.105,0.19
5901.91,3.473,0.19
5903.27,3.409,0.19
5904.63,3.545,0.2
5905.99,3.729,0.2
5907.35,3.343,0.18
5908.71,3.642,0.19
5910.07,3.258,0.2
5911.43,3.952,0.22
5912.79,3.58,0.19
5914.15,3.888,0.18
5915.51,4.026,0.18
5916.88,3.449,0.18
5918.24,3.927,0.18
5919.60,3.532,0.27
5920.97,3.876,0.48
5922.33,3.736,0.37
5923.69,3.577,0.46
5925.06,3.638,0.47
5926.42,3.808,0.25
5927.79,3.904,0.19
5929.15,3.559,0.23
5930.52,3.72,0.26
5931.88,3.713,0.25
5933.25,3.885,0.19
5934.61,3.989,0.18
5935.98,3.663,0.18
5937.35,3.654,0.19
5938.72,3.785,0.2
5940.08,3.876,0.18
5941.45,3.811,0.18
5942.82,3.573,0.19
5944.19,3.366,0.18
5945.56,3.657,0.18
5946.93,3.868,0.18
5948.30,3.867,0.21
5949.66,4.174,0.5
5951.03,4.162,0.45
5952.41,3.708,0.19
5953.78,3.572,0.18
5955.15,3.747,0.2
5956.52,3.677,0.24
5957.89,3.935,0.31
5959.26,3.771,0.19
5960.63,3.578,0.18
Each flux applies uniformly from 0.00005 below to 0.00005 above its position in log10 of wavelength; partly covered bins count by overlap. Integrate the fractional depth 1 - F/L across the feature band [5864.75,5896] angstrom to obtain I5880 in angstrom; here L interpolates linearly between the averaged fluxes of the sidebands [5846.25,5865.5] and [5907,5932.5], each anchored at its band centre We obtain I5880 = 3.5 angstrom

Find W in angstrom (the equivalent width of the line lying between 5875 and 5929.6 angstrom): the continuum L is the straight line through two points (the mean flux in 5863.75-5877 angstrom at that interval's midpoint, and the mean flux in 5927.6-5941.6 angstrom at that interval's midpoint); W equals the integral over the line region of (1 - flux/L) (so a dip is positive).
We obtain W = 4.95 angstrom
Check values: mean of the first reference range 3.69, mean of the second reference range 3.77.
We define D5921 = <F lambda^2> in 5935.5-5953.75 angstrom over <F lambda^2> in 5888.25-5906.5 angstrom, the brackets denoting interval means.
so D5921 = 1.25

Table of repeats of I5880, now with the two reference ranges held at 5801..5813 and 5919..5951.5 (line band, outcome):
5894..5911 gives 2.4 angstrom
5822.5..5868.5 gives 0.5 angstrom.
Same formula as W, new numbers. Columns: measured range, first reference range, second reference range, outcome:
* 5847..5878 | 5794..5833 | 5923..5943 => 1.2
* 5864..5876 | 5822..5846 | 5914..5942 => 0.5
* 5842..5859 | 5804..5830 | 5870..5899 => -0.8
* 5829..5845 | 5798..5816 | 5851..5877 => -0.6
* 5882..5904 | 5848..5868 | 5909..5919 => 4.2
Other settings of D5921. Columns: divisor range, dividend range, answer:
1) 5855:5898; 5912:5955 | 1.13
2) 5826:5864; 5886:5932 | 0.90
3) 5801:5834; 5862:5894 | 0.89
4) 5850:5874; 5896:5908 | 0.90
